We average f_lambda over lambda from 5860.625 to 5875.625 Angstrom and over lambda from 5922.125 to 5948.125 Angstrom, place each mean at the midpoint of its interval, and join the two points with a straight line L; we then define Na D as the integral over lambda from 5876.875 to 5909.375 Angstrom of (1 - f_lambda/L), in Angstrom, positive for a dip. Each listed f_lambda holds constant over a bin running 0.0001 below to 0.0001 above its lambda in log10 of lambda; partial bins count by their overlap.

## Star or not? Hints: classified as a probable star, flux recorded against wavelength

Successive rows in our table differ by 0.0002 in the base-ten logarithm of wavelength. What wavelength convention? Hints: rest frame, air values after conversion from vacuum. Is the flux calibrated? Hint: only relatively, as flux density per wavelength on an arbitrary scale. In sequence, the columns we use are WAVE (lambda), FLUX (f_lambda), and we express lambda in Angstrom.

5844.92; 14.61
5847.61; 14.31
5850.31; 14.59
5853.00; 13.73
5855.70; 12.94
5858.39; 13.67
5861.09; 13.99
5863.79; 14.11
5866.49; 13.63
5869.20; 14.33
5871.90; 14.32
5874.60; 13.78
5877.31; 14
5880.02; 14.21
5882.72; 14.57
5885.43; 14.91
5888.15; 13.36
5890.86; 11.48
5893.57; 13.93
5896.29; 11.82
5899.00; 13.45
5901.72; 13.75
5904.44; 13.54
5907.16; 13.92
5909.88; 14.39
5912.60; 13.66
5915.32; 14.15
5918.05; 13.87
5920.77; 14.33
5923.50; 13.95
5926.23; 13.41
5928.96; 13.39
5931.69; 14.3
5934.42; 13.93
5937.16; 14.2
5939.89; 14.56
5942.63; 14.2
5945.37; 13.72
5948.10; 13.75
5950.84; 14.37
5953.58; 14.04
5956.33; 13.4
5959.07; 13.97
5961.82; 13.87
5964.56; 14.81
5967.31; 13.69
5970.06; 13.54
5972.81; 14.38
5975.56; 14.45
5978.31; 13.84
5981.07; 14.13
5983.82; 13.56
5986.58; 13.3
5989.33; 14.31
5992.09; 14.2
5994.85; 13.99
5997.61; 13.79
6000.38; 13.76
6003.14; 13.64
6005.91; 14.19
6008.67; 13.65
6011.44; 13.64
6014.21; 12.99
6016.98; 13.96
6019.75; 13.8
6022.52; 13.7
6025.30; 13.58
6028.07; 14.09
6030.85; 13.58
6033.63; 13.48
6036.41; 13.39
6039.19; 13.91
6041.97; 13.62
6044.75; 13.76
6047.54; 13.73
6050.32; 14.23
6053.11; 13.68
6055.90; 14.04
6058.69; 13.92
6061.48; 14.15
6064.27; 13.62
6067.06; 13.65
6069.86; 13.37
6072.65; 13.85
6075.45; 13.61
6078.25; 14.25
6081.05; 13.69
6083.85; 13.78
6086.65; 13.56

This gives 1.0 Angstrom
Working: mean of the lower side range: 14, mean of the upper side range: 14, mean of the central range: 13.6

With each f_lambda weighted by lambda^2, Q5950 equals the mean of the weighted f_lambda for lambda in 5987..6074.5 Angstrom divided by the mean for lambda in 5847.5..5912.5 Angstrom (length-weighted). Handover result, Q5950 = 1.05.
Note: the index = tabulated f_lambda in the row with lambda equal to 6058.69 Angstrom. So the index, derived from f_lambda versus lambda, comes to 13.92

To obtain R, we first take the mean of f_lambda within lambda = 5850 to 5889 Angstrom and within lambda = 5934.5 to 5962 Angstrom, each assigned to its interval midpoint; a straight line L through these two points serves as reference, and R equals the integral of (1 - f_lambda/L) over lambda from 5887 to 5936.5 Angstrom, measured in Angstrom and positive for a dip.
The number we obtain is 1.43 Angstrom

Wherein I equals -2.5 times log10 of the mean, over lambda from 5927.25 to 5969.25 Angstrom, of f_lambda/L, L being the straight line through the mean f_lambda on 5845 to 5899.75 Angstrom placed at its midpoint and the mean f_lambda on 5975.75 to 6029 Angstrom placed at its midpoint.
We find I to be -0.016 mag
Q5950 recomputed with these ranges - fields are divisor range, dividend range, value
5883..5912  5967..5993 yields 1.06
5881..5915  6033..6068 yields 1.07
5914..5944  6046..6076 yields 1.03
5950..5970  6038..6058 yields 1.02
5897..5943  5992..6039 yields 1.02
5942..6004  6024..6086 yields 1.01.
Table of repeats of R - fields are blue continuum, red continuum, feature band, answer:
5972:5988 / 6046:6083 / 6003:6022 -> 0.3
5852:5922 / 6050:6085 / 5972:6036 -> -0.1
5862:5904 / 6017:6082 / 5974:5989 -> -0.2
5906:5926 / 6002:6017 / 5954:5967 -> -0.1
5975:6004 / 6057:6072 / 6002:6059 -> 0.3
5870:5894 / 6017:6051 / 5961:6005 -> -0.6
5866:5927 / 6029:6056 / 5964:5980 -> -0.4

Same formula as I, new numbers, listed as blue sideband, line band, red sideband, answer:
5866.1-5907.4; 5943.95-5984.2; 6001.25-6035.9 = -0.02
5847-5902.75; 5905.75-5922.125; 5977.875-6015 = -0.02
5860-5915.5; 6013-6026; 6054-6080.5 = 0.02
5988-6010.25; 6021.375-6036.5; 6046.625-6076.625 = 0.02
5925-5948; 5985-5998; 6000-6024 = -0.01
